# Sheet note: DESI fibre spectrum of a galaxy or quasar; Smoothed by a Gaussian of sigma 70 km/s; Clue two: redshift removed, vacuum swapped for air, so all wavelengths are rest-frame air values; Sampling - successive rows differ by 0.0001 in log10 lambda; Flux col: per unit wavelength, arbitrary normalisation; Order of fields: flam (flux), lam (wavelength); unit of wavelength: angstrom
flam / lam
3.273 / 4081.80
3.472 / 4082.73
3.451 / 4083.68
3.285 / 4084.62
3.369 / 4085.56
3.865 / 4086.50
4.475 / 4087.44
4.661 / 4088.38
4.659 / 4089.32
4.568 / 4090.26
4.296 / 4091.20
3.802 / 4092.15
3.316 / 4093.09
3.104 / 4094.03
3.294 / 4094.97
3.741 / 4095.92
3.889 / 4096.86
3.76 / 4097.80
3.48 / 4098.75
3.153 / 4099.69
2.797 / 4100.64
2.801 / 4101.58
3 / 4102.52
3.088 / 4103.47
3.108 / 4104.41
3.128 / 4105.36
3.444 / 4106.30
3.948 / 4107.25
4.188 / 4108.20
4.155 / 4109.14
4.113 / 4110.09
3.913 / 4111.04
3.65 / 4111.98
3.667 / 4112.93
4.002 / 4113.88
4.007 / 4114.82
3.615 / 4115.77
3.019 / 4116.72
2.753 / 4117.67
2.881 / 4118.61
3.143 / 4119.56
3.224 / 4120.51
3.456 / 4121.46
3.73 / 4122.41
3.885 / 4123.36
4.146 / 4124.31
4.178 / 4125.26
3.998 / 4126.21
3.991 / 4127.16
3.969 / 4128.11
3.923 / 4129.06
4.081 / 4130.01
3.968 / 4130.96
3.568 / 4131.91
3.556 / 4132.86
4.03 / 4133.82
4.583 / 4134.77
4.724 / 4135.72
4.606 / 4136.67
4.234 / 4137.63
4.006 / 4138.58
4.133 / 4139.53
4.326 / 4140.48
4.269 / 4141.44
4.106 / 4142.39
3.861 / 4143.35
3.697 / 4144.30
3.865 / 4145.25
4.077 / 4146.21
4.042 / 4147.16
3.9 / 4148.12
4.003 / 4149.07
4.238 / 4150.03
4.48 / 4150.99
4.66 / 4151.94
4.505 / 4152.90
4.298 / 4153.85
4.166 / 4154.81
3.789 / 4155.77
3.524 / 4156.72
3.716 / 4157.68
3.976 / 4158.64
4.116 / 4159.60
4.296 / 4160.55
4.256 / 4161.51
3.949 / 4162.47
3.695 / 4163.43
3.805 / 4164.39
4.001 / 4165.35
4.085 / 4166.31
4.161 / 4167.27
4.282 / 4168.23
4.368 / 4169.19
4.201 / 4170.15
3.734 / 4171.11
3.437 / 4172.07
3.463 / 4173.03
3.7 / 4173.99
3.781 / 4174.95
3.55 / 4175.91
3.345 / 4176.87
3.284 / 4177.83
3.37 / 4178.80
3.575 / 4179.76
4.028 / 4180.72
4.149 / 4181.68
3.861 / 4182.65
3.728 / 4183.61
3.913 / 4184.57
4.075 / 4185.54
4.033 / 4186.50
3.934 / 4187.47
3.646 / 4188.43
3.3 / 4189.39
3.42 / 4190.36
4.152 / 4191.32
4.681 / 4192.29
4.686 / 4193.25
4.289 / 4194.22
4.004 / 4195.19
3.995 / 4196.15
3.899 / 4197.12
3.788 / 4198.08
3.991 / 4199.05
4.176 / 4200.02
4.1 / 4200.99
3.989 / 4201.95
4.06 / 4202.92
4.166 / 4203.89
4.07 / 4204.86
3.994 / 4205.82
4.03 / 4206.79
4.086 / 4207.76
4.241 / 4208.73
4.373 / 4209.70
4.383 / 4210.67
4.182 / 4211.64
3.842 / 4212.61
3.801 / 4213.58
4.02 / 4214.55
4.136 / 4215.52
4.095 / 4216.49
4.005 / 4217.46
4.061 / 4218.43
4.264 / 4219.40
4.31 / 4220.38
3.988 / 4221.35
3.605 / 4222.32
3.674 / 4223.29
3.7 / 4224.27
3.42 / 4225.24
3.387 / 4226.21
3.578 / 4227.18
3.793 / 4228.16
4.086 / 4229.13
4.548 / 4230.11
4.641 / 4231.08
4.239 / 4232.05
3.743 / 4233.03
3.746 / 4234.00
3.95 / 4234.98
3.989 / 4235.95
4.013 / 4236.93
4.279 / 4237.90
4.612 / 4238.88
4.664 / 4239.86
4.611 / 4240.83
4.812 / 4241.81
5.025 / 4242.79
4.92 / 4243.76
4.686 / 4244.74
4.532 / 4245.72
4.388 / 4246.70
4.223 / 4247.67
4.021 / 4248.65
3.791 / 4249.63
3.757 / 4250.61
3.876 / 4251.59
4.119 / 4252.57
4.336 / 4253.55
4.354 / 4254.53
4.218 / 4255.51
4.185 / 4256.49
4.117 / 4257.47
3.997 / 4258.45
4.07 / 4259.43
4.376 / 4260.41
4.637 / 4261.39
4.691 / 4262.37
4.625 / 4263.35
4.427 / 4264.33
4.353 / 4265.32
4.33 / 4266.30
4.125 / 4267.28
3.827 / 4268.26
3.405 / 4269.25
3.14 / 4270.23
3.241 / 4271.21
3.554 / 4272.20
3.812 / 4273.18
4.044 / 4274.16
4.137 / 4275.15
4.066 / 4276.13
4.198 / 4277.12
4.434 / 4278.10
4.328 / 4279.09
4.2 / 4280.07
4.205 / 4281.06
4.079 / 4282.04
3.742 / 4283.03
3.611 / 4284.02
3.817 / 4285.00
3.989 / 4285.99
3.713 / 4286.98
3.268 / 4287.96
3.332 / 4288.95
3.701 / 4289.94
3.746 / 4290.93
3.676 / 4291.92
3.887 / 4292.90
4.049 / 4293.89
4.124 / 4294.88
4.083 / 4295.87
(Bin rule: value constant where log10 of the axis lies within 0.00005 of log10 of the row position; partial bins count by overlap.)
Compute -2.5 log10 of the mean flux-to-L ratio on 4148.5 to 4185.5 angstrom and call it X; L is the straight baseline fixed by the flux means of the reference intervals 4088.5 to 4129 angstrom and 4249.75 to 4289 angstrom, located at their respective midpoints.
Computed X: -0.05 mag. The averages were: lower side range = 3.63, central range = 3.93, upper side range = 4.02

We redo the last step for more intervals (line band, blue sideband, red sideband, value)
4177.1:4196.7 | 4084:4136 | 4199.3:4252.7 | 0.024 mag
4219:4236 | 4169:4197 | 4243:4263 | 0.054 mag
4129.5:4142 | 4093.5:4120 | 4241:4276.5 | -0.158 mag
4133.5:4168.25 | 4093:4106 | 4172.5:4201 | -0.143 mag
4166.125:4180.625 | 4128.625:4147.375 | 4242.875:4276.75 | 0.095 mag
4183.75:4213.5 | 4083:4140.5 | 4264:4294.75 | -0.062 mag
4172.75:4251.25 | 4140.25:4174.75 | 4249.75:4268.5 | 0.028 mag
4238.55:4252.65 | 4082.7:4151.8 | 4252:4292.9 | -0.114 mag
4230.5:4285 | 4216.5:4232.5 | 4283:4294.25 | -0.093 mag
